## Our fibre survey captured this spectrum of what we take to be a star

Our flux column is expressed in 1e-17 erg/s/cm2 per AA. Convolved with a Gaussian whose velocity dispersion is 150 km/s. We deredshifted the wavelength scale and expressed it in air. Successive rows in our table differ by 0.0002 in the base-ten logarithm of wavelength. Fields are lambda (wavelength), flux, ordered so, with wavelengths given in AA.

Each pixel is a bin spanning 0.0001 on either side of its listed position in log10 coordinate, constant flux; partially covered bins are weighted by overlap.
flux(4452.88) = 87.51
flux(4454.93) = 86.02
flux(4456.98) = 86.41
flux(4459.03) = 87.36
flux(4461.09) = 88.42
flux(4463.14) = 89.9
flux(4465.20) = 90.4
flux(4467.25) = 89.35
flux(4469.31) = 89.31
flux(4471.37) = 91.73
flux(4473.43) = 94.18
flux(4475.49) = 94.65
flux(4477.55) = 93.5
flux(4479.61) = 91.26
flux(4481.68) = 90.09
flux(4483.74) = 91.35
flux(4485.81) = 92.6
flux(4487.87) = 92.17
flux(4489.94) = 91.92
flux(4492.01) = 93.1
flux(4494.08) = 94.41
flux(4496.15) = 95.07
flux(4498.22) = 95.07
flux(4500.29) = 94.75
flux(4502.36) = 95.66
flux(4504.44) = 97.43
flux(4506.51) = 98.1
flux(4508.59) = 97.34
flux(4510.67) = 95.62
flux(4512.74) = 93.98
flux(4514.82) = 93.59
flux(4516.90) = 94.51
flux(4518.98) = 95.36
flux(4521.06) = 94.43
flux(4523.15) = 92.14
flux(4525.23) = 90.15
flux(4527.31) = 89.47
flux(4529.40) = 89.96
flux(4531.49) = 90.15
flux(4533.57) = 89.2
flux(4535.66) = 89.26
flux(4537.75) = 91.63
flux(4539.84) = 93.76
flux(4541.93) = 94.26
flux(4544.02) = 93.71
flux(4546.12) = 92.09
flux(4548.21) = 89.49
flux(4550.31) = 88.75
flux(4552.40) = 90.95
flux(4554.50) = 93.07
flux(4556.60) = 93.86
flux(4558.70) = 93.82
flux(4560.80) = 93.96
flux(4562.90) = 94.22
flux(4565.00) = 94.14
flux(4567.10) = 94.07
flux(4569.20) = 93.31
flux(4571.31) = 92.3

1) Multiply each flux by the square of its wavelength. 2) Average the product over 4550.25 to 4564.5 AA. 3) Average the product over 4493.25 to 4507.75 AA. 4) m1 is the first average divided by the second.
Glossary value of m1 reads 1.00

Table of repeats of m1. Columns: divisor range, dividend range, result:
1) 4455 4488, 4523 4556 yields 1.04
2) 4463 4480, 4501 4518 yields 1.06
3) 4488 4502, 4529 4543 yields 0.99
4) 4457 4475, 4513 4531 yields 1.05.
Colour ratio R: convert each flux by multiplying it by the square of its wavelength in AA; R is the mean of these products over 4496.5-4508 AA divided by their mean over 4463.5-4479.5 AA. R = 1.1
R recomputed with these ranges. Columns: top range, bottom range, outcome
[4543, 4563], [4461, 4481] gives 1.05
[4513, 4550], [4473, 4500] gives 1.01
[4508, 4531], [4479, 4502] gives 1.01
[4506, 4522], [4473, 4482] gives 1.04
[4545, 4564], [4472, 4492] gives 1.03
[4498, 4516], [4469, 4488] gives 1.05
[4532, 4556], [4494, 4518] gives 0.97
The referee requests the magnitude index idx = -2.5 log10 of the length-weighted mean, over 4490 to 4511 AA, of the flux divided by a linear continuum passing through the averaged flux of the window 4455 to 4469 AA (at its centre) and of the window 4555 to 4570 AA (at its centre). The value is -0.06 mag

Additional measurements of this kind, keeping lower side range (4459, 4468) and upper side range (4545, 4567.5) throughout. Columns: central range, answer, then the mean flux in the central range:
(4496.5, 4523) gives -0.052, 95.4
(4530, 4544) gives 0.004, 91.5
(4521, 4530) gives 0.007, 90.9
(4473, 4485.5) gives -0.031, 92.4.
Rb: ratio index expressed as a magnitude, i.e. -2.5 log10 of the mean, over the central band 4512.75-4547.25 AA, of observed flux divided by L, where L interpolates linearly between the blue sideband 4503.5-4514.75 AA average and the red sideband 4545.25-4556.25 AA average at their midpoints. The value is 0.02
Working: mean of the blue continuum 96.3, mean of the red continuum 91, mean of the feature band 92.1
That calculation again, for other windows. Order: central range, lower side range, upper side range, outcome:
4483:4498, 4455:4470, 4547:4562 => -0.04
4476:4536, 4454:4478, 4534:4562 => -0.03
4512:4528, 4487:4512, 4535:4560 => 0.01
